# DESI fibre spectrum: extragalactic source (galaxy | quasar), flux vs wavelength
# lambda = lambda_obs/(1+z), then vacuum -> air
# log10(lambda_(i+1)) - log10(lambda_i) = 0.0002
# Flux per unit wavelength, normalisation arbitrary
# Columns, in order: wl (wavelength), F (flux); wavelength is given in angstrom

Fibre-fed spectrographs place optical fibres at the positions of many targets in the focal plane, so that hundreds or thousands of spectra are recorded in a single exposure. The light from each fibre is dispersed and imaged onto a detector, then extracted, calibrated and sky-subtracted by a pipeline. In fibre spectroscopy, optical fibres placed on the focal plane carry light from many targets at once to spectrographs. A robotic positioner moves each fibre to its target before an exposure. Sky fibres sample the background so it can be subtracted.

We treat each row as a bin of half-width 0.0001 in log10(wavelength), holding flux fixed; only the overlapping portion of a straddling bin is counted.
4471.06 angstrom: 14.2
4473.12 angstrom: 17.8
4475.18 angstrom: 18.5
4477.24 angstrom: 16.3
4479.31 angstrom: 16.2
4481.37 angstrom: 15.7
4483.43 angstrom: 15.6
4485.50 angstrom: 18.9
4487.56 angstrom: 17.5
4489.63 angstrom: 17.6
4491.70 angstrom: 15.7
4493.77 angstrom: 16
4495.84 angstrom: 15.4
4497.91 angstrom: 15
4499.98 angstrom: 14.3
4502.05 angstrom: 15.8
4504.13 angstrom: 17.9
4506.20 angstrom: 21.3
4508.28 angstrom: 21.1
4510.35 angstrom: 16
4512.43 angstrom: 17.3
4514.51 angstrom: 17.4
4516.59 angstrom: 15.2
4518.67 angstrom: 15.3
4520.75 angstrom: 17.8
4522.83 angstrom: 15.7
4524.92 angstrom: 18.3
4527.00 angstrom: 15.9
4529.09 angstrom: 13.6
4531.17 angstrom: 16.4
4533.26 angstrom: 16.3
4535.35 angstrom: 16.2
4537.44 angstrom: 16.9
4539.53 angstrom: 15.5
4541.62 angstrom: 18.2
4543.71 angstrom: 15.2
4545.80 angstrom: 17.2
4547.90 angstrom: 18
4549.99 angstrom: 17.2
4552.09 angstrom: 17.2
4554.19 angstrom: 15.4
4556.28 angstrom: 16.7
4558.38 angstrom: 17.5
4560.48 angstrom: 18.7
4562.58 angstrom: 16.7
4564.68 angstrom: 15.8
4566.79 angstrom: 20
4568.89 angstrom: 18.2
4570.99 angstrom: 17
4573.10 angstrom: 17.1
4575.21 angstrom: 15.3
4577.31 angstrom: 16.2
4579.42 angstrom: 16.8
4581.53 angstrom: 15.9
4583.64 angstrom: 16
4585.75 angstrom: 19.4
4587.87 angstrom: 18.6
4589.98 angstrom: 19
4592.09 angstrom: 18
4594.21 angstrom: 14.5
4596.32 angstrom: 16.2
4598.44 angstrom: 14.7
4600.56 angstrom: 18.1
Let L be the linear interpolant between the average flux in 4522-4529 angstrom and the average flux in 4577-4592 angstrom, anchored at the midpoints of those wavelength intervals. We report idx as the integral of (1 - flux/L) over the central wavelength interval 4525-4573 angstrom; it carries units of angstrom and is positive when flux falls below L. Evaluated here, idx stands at -0.28 angstrom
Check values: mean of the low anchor 16.2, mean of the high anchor 17.5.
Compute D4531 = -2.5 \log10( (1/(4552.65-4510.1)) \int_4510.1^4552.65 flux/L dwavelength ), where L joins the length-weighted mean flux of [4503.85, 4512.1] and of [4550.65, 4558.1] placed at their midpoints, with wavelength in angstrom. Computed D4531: 0.08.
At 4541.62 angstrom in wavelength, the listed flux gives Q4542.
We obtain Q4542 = 18.2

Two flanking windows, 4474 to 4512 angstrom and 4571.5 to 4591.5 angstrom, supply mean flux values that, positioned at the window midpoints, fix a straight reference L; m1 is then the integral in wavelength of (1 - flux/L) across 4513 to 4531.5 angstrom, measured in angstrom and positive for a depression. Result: 0.89 angstrom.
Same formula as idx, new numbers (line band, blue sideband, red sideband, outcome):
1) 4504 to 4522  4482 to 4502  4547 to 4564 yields -1.27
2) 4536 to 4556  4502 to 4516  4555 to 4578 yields 0.92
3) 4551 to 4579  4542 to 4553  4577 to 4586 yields -0.34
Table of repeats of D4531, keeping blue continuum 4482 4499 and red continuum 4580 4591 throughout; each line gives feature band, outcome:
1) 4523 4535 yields 0.06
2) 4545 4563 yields 0.01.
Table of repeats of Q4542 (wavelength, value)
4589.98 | 19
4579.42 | 16.8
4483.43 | 15.6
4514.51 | 17.4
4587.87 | 18.6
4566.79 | 20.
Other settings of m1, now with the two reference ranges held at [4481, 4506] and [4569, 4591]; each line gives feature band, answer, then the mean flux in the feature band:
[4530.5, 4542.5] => 0.18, 16.6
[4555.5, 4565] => -0.10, 17.2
